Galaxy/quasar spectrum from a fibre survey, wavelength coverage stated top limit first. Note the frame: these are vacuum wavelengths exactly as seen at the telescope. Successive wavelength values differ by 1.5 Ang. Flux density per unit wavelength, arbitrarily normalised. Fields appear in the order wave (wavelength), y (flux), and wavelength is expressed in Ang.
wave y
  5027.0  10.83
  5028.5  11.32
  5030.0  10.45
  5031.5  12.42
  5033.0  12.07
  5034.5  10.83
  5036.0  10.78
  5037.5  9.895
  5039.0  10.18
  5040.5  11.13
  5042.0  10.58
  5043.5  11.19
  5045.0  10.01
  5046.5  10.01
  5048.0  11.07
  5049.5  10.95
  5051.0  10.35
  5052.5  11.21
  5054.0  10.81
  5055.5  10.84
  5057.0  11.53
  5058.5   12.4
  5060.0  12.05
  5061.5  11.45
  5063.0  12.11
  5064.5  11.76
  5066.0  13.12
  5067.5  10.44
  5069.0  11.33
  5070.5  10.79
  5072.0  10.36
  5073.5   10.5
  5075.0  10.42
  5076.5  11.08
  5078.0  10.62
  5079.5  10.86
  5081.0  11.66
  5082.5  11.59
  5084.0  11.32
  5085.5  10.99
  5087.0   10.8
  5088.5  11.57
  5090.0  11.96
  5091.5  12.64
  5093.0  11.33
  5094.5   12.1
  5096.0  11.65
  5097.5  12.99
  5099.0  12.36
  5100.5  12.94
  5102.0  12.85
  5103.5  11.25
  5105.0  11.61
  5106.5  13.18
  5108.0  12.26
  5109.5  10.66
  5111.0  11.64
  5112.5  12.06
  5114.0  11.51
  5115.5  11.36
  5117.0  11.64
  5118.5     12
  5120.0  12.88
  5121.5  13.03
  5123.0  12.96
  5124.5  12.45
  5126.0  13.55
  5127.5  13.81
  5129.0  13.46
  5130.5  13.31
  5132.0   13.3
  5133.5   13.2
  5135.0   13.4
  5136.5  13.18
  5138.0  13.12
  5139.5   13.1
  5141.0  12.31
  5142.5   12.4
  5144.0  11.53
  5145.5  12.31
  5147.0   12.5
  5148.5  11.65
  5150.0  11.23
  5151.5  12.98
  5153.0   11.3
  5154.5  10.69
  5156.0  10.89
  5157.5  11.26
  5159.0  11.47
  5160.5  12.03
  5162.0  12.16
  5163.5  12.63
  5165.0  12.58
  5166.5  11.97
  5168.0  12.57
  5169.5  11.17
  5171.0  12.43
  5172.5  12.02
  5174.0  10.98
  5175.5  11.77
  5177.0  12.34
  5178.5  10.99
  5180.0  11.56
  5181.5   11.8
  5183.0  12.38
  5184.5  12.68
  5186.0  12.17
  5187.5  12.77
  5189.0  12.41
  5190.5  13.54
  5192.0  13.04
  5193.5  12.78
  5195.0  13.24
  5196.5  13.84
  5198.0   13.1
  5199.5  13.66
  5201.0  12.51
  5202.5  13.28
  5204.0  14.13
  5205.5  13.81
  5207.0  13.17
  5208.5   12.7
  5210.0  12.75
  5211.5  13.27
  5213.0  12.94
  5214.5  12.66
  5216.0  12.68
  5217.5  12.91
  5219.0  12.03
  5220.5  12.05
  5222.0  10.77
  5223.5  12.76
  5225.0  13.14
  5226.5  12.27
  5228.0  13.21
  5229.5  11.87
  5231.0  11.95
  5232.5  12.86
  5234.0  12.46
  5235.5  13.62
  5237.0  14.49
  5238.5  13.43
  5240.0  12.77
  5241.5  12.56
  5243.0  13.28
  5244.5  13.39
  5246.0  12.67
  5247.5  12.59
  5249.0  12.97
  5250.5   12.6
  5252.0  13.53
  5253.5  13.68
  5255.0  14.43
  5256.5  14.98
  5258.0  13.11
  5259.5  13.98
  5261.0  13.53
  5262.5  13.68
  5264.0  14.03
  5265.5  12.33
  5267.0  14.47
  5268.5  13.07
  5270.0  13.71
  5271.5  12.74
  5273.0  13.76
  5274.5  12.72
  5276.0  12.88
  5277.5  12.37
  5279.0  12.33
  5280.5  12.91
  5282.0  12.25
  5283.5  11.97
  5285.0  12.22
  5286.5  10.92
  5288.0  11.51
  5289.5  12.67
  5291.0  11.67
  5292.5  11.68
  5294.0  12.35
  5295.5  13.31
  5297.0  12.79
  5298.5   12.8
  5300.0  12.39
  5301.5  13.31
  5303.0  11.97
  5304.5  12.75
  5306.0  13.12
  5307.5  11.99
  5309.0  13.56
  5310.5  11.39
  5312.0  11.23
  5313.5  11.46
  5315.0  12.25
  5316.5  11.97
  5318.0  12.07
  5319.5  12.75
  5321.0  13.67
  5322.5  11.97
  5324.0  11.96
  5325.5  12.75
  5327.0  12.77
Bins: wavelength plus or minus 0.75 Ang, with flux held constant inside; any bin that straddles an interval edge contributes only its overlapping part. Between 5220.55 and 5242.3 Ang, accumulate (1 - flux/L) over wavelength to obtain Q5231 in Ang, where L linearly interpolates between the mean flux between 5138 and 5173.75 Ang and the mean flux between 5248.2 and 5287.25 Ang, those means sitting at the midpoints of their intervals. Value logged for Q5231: 0.1 Ang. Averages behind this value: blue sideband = 12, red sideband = 13.1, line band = 12.7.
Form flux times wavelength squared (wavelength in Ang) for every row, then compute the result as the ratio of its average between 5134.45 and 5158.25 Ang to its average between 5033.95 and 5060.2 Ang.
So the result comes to 1.16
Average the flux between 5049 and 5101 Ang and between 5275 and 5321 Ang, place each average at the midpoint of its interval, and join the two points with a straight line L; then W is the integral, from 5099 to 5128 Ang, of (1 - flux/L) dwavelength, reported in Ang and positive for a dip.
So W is -1.7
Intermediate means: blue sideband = 11.4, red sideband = 12.3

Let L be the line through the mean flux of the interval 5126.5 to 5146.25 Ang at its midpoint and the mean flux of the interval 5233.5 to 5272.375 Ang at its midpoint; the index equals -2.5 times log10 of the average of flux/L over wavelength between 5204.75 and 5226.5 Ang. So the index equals 0.049 mag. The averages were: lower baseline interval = 13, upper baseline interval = 13.4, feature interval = 12.7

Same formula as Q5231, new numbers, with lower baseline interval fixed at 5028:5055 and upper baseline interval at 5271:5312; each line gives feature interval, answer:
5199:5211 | -1.37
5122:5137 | -2.44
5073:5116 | -1.82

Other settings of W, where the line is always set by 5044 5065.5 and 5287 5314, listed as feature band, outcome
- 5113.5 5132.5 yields -2.0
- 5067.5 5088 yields 0.7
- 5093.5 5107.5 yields -1.1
